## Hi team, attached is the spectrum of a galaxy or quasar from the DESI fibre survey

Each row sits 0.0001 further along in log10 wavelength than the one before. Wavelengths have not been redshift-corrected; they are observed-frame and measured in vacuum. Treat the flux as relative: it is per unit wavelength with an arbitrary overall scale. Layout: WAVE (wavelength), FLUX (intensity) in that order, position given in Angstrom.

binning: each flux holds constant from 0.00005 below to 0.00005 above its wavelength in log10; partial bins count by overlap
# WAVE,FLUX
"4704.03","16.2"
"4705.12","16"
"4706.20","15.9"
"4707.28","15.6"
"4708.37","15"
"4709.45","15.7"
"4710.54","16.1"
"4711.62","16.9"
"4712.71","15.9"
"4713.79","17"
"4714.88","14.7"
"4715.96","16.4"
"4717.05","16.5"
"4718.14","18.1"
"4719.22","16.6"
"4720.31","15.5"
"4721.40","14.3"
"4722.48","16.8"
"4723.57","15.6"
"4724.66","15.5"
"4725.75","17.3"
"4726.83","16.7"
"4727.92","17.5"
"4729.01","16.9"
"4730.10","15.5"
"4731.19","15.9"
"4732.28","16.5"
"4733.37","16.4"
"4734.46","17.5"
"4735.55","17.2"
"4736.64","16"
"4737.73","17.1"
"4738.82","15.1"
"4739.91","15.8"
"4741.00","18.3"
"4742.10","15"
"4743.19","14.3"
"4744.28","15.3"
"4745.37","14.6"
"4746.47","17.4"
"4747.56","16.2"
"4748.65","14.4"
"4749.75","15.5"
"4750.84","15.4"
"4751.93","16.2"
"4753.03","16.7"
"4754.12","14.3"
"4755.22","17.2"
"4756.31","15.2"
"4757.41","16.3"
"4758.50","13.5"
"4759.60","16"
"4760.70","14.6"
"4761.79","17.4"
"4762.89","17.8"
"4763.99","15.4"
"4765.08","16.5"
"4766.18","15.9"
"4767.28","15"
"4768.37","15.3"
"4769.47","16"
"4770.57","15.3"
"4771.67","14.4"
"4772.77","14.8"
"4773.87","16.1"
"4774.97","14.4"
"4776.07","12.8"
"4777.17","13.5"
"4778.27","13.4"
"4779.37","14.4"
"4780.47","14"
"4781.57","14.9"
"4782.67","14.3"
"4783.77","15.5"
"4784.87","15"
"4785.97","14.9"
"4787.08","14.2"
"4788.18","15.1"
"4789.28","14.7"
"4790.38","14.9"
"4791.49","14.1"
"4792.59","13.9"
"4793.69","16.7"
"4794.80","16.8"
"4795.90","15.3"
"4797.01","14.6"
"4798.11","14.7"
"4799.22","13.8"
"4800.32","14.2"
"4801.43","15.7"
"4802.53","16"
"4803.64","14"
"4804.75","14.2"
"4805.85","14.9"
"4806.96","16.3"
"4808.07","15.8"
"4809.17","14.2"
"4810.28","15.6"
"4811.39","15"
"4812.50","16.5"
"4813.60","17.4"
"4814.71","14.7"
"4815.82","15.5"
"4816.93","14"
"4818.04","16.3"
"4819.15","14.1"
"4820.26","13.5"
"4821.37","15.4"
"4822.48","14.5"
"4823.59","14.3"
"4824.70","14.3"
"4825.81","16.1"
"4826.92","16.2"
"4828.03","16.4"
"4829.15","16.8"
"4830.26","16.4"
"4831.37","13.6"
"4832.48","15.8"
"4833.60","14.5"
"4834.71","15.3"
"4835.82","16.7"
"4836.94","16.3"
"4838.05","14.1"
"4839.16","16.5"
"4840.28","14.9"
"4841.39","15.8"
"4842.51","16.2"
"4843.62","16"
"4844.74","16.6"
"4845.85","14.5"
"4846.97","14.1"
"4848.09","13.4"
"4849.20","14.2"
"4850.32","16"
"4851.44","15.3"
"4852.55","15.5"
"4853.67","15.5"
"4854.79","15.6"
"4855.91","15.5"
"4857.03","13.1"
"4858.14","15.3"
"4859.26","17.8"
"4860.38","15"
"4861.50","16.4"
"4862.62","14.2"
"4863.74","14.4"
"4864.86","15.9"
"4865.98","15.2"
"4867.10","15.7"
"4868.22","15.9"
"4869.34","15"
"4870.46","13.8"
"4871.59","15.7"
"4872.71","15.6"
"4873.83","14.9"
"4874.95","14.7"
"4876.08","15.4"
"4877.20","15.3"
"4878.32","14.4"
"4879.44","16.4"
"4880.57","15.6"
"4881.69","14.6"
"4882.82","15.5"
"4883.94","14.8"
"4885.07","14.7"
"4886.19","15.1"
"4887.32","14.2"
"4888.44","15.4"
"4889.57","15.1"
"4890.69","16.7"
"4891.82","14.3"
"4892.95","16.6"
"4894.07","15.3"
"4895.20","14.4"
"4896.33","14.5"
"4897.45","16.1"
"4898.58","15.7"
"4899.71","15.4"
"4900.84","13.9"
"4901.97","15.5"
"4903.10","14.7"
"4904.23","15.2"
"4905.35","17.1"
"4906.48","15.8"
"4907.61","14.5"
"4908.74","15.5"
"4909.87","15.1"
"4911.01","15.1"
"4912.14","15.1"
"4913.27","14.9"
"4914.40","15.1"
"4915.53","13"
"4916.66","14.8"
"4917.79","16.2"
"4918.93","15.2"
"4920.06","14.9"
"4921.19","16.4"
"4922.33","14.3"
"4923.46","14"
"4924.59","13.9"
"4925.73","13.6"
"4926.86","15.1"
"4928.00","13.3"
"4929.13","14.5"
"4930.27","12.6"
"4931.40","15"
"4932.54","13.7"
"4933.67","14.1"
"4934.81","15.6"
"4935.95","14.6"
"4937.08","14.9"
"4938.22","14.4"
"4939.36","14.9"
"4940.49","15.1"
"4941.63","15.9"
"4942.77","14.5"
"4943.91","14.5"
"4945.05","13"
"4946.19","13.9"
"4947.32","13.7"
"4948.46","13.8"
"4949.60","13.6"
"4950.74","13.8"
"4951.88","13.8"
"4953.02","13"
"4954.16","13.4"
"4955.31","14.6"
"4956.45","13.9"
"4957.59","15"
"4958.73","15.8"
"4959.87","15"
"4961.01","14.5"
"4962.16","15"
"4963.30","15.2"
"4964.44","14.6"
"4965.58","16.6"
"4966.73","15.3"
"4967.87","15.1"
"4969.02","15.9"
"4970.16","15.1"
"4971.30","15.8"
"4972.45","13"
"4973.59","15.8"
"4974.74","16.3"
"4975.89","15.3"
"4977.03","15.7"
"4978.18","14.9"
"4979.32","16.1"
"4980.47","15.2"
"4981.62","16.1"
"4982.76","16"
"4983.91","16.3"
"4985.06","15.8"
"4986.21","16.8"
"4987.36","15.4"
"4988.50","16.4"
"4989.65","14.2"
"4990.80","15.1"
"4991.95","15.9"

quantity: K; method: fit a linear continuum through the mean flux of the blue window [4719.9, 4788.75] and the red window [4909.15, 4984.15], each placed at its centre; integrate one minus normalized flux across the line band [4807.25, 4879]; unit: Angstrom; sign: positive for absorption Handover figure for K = -0.4 Angstrom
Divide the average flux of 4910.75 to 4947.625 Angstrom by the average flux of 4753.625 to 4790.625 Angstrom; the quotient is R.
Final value 0.96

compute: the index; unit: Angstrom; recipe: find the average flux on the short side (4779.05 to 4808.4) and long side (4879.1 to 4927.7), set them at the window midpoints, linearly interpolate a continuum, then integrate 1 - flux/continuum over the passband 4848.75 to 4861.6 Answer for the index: -0.3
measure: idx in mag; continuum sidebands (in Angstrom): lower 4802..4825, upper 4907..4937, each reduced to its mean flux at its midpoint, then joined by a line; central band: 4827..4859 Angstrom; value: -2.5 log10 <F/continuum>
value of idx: -0.03 mag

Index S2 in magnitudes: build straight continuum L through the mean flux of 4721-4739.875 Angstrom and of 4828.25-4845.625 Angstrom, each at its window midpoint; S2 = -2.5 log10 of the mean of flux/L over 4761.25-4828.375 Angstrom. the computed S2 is 0.060 mag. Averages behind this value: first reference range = 16.3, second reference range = 15.7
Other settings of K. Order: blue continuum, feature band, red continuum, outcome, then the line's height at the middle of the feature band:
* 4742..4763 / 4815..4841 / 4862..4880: 0.09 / 15.3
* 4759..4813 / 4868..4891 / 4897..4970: -0.47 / 14.8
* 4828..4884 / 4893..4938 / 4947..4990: 1.00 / 15.2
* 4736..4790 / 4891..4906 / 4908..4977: -0.49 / 14.8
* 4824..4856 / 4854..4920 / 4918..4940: -1.14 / 14.9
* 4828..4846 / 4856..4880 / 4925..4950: 0.00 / 15.2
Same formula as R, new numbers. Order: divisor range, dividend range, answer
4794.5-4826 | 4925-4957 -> 0.94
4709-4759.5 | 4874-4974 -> 0.92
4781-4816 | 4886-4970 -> 0.98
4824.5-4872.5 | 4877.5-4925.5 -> 0.98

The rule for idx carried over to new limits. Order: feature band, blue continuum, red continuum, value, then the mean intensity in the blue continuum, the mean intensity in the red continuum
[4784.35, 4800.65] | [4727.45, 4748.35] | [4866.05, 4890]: 0.07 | 16.2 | 15.1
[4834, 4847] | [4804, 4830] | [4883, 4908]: -0.02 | 15.3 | 15.2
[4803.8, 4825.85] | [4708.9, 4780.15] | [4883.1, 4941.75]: 0.02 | 15.8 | 14.9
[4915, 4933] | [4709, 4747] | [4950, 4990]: 0.07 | 16.2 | 15.2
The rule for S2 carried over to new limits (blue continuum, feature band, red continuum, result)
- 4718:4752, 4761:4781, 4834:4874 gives 0.05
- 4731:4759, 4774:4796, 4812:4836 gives 0.07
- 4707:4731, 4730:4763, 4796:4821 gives -0.01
